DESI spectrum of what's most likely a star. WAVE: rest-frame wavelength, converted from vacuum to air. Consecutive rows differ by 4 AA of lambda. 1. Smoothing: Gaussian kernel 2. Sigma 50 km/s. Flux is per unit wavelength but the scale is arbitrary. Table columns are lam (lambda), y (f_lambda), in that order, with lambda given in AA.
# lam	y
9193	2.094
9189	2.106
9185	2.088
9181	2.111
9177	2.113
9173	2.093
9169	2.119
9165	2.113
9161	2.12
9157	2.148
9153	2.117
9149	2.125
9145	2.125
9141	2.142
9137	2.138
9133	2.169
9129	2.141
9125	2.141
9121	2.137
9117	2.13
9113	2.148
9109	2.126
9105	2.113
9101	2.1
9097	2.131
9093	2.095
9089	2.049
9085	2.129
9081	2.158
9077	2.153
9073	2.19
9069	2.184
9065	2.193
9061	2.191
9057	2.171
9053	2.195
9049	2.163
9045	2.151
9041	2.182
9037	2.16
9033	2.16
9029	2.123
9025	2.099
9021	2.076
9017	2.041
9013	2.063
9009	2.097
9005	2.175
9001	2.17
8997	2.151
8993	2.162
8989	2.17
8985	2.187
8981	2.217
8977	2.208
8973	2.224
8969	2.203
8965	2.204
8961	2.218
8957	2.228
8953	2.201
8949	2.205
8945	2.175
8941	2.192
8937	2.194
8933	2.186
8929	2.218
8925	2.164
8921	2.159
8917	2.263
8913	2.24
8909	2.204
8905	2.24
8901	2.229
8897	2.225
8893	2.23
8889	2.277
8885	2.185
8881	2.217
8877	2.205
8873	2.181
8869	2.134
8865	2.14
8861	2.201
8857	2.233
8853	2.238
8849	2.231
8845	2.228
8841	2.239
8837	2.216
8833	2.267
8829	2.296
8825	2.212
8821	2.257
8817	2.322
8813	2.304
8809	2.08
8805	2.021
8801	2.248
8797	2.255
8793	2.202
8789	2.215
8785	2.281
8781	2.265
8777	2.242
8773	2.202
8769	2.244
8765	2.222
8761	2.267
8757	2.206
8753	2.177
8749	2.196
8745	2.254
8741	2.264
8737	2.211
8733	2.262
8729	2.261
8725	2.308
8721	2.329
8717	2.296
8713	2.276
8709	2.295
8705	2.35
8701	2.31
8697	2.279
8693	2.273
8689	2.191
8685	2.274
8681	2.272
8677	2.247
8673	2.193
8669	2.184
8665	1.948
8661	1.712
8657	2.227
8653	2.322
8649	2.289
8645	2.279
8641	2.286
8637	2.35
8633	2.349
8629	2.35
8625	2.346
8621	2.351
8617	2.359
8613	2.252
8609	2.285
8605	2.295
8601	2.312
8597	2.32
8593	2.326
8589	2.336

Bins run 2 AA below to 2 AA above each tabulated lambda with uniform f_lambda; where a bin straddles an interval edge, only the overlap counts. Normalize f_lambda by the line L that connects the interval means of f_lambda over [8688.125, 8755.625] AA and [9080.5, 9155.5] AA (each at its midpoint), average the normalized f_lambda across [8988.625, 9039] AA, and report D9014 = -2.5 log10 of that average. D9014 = 0.02 mag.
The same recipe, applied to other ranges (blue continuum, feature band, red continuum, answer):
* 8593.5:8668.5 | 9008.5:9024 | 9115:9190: 0.05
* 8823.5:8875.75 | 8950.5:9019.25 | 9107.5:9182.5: 0.00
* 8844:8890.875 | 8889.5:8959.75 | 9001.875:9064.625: -0.01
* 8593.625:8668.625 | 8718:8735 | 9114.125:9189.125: -0.03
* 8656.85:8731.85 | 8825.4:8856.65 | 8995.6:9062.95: -0.03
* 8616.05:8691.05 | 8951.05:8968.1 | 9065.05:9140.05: -0.02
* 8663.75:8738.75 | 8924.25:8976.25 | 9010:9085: -0.01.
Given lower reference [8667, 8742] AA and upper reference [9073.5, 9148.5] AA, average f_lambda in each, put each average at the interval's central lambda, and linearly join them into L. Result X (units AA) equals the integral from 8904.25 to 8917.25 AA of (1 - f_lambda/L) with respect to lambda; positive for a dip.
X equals -0.2 AA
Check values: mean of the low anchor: 2.27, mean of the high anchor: 2.13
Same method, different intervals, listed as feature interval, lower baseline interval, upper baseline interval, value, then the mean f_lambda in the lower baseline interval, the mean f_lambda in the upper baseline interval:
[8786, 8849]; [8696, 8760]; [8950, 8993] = 0.52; 2.27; 2.2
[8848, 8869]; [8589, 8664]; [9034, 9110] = 0.09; 2.28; 2.15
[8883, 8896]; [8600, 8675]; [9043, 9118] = -0.24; 2.25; 2.15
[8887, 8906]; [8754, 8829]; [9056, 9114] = -0.38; 2.23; 2.14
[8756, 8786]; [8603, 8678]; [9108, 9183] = -0.37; 2.24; 2.13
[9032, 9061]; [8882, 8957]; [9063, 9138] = -0.15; 2.21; 2.14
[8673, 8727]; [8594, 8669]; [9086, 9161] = -1.04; 2.26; 2.13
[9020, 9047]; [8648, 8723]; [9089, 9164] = 0.13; 2.22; 2.13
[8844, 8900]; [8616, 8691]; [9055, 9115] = -0.52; 2.24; 2.14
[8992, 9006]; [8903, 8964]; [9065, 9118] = 0.08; 2.21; 2.13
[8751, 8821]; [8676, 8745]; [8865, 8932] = 0.84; 2.28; 2.21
